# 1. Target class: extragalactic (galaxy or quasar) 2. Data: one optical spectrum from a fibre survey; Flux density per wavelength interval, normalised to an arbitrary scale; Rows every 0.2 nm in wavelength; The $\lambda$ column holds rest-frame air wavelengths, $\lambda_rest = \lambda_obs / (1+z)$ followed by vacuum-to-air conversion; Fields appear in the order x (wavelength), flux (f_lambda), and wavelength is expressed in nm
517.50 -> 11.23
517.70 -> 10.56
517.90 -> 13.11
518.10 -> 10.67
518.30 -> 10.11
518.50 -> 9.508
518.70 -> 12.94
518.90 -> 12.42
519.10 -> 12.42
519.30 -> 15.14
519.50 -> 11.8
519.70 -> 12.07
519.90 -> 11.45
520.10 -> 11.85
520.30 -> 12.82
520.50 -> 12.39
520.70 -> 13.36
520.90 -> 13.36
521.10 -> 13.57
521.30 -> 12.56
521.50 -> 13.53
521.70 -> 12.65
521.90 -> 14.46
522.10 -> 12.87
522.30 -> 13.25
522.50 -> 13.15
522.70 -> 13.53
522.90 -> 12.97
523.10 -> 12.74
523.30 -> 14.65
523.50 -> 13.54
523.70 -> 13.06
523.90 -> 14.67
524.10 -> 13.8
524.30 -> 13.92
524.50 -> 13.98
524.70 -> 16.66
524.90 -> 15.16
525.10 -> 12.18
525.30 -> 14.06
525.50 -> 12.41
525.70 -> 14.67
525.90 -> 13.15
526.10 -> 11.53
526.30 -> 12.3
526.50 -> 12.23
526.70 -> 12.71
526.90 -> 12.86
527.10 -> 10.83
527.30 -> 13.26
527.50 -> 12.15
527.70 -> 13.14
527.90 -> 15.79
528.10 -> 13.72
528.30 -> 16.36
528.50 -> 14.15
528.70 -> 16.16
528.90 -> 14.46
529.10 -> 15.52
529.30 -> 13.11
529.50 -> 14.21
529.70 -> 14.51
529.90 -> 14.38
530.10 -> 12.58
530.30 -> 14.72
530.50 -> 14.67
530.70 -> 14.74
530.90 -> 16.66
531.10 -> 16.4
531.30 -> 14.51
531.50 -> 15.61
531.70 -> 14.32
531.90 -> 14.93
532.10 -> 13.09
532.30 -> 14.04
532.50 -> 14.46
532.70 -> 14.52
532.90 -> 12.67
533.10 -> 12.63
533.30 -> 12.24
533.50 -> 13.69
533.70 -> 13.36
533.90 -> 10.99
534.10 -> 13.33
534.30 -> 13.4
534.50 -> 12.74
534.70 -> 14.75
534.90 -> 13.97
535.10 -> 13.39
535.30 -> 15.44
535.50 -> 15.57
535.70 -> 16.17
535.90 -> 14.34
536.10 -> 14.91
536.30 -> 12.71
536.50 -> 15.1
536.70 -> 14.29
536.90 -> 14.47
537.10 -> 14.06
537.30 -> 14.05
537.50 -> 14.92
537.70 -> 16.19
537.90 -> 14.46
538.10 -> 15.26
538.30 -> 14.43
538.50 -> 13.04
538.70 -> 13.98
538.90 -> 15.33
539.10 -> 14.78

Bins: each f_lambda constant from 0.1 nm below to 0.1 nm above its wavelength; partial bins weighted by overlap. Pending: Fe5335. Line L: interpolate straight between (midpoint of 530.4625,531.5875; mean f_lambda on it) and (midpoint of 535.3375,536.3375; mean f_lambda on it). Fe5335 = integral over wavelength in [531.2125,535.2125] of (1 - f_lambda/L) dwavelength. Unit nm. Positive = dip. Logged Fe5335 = 0.42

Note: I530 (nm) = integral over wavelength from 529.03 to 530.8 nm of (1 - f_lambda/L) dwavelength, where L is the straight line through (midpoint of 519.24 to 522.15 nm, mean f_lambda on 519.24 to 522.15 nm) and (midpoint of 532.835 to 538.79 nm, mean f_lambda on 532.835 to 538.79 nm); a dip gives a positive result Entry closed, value -0.09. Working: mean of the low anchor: 12.9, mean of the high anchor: 14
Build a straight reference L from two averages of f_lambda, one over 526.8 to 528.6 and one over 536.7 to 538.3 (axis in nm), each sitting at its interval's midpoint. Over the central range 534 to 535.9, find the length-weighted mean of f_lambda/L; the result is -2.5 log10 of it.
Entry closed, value 0.01 mag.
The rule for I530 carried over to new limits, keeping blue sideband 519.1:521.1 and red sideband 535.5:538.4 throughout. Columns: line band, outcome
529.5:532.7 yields -0.14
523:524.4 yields -0.07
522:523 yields -0.01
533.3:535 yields 0.14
